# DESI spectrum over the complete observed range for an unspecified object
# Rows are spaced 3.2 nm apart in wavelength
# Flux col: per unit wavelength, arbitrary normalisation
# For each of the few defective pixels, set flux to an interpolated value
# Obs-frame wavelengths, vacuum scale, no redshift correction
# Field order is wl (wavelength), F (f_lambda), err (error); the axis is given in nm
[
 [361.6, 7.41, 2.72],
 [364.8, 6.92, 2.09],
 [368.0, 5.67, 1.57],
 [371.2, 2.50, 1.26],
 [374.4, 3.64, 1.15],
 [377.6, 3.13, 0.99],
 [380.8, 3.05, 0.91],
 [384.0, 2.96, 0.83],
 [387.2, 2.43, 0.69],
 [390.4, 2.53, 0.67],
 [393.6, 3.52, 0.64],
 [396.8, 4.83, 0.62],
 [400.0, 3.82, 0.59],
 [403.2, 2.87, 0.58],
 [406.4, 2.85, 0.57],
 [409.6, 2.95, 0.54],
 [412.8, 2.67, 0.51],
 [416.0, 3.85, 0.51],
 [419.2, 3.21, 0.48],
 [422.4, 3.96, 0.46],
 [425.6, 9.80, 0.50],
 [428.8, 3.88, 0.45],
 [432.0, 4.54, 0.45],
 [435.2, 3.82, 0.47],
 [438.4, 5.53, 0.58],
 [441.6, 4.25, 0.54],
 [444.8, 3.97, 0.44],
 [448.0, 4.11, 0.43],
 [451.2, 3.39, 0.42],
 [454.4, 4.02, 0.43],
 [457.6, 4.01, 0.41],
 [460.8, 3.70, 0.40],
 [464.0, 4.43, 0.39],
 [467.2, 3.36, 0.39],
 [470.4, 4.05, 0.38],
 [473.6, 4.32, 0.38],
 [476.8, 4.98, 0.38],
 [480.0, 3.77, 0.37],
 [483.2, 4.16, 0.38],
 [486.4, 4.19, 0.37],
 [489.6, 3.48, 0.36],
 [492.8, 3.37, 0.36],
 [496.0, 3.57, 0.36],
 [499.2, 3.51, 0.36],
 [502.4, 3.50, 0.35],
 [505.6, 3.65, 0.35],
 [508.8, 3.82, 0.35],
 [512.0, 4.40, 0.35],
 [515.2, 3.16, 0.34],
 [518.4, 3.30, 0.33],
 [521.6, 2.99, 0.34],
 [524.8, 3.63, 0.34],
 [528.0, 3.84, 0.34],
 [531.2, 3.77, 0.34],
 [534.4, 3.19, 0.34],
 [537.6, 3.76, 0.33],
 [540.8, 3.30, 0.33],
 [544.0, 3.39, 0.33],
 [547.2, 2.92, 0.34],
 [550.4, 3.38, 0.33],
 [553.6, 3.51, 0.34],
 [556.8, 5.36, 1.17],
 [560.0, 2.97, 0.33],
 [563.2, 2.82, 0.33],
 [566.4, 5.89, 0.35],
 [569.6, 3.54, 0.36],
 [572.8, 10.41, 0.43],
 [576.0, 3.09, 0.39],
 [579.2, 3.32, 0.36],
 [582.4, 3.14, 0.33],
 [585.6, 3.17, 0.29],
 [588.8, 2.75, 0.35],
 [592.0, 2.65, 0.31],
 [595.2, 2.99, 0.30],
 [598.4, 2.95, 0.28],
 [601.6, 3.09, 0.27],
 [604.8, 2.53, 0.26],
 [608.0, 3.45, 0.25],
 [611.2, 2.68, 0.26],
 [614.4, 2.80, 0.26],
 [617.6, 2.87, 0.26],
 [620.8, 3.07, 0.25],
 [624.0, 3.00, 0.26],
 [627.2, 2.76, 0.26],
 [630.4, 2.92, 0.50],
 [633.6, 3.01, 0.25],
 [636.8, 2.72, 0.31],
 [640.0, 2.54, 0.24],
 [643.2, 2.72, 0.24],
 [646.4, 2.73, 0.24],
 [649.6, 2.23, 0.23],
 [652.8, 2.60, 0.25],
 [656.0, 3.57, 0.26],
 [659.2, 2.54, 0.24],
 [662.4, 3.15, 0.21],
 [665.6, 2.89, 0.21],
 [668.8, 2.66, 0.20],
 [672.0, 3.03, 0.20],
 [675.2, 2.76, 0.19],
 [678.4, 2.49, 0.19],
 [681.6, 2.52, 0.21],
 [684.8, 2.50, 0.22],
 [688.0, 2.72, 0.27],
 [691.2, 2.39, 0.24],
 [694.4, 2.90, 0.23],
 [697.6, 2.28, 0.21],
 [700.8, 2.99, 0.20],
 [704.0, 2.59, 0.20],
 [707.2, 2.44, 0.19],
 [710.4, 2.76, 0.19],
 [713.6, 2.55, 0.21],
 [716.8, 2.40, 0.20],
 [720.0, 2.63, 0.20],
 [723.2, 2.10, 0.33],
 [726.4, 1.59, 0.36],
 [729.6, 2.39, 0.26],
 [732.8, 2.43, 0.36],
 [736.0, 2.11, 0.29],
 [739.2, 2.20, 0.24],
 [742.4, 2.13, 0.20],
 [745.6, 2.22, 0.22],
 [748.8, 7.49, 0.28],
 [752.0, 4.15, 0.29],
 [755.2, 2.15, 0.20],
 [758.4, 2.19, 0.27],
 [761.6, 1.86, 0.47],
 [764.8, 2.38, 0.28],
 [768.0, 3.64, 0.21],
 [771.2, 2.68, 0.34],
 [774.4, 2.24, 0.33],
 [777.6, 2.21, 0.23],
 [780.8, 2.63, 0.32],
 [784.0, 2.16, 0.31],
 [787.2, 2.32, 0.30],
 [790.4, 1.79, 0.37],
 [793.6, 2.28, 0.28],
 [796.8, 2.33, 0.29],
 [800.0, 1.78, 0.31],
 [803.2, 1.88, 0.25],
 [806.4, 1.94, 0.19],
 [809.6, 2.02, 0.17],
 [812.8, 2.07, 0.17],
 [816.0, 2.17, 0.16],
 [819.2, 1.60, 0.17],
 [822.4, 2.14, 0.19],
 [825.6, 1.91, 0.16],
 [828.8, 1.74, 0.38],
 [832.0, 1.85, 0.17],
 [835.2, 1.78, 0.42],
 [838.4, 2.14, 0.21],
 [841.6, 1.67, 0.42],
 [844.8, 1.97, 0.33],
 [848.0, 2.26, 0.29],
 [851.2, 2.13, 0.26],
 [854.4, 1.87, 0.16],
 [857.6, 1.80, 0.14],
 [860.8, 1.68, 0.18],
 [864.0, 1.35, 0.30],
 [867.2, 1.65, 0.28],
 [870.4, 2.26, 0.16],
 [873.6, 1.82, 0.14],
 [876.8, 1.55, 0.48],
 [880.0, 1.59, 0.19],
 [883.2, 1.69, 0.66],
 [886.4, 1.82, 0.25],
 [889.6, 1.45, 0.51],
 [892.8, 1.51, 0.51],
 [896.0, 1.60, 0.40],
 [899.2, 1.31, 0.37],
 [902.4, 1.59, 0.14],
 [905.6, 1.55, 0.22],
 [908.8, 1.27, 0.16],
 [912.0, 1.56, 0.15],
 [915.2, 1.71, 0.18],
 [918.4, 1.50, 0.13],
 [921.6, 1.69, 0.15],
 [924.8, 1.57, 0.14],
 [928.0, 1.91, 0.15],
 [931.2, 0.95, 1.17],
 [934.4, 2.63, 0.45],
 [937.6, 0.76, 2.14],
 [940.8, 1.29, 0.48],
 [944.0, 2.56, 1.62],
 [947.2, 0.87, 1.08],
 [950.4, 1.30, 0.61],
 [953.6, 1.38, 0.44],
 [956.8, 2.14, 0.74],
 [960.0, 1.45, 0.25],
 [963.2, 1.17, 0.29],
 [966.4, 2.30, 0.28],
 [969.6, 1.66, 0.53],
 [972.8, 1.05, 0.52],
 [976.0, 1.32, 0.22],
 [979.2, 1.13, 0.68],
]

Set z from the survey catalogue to 0.14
